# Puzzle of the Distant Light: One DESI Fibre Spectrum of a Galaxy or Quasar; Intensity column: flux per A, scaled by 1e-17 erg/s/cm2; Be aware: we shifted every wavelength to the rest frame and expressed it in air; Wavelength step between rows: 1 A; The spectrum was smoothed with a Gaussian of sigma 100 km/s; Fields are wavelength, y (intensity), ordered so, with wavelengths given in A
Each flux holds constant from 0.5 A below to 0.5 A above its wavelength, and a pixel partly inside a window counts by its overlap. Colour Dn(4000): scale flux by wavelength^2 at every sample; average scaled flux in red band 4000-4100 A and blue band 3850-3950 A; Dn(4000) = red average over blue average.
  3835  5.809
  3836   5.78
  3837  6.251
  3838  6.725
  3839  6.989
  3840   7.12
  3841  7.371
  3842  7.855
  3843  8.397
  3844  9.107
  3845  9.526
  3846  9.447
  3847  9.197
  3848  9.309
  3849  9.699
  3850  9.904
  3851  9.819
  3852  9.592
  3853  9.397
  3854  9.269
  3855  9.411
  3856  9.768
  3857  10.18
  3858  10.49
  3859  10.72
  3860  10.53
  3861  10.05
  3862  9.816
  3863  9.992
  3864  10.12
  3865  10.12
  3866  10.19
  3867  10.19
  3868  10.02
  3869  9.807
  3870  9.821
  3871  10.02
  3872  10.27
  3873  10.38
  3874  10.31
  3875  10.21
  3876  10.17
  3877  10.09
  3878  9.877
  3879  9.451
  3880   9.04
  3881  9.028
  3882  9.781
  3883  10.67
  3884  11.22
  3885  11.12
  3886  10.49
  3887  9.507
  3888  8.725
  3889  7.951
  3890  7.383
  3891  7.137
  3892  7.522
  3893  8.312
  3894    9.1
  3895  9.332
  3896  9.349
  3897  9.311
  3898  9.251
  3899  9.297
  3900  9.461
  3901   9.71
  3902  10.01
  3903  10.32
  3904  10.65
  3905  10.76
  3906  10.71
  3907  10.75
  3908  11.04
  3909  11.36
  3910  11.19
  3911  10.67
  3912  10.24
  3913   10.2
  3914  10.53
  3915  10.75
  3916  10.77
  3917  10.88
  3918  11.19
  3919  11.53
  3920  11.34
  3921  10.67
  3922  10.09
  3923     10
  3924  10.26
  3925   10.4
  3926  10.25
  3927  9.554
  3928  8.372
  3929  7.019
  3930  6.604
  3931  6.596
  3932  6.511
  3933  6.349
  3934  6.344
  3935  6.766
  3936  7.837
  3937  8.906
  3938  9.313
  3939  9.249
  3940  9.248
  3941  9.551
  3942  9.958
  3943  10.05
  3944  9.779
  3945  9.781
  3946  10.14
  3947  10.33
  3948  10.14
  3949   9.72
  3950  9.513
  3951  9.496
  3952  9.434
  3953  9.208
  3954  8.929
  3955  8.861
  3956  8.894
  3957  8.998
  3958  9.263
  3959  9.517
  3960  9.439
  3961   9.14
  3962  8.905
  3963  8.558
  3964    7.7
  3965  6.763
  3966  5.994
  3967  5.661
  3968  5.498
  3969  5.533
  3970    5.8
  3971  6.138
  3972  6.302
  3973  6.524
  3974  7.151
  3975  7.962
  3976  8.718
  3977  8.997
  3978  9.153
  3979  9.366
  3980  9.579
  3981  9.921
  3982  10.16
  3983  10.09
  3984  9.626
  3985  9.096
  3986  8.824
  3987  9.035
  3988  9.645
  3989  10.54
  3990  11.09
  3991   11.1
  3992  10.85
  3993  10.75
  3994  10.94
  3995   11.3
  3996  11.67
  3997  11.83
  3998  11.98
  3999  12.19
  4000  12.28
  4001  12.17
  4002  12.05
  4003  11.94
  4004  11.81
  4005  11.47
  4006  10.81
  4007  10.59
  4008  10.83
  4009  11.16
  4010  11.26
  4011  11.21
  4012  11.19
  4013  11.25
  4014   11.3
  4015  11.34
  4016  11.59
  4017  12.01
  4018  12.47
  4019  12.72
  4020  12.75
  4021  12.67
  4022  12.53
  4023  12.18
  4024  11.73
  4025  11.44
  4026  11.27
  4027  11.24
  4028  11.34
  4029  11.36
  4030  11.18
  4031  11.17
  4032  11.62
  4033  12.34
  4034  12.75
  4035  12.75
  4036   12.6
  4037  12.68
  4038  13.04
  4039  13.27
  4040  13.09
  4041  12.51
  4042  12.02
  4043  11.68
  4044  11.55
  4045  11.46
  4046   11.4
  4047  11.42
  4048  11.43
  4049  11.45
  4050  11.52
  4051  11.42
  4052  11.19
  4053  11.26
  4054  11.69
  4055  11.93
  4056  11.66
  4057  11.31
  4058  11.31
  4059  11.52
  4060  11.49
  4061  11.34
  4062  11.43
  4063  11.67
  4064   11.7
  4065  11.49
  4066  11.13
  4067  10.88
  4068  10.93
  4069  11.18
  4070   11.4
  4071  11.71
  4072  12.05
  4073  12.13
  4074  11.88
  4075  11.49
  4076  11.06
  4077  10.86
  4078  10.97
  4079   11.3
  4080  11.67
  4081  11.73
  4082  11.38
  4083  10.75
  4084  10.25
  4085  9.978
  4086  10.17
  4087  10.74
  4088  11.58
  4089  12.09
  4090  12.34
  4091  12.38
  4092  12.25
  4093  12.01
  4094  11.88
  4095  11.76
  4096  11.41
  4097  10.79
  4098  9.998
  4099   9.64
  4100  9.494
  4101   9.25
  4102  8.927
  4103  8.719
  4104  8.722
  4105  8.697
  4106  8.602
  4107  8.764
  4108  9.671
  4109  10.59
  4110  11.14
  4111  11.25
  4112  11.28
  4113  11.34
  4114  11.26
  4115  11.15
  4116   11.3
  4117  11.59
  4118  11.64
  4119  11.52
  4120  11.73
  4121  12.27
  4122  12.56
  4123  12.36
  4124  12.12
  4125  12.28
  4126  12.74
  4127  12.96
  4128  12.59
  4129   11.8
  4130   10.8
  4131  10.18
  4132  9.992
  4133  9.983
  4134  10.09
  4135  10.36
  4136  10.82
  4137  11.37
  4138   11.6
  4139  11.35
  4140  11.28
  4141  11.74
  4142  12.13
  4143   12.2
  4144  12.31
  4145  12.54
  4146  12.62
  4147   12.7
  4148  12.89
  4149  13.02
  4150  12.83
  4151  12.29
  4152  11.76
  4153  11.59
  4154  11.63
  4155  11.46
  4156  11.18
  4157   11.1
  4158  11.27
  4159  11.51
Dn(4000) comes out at 1.29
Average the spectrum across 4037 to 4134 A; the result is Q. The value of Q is 11.3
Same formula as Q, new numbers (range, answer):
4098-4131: 10.9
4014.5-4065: 11.8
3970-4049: 11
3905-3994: 9.16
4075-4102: 11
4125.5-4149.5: 11.7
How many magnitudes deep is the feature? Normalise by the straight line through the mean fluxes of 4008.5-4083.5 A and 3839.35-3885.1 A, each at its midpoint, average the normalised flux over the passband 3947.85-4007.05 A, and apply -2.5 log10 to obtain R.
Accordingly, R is 0.17 mag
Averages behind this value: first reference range 9.72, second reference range 11.7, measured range 9.4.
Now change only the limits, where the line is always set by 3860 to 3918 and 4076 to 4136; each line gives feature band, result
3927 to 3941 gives 0.290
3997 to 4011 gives -0.108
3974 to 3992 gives 0.090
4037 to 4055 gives -0.115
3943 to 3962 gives 0.083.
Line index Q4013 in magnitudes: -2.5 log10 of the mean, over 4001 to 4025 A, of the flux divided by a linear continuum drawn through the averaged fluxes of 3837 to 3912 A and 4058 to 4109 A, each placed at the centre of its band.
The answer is -0.12 mag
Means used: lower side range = 9.59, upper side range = 10.9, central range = 11.7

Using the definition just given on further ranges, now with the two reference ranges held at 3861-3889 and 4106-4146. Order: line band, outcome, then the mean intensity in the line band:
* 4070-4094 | -0.029 mag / 11.4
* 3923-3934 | 0.246 mag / 8.19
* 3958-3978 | 0.369 mag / 7.48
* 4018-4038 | -0.116 mag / 12.1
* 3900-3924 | -0.047 mag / 10.6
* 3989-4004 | -0.088 mag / 11.6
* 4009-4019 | -0.078 mag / 11.6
